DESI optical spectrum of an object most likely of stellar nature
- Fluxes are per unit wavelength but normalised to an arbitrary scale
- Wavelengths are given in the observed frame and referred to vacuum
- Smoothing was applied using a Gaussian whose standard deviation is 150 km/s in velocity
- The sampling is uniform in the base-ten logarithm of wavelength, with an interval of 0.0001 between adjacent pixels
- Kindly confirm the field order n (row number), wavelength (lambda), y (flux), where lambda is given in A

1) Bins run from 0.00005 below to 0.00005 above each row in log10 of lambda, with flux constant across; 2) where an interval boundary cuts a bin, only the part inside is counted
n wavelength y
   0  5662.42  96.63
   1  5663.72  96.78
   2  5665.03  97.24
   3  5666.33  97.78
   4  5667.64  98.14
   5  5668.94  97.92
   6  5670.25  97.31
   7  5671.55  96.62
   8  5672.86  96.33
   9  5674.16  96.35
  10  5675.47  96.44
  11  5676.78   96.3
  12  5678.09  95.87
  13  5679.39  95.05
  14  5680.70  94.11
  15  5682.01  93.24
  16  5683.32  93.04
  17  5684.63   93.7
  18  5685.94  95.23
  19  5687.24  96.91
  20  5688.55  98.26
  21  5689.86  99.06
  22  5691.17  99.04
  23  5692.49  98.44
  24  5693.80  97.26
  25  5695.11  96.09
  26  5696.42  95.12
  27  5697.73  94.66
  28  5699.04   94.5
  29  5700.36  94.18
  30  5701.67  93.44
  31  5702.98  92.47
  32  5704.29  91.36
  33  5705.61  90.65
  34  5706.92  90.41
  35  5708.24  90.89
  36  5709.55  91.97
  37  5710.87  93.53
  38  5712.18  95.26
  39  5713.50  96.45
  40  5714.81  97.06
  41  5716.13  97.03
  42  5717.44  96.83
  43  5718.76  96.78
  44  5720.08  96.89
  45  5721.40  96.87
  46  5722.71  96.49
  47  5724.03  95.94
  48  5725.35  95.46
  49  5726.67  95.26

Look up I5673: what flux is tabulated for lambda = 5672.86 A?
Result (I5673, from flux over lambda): 96.33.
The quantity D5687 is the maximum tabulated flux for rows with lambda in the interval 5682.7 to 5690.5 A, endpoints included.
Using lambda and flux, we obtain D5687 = 99.06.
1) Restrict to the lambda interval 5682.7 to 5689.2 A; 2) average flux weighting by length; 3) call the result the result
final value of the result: 95.5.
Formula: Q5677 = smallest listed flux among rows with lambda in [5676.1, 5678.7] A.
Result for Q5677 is 95.87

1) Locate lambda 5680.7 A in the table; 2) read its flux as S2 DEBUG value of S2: 94.11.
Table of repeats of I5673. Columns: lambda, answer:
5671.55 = 96.62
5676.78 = 96.3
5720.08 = 96.89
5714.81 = 97.06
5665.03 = 97.24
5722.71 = 96.49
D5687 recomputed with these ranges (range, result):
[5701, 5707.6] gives 93.44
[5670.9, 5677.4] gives 96.62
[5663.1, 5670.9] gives 98.14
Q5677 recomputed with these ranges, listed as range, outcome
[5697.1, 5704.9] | 91.36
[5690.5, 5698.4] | 94.66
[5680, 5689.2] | 93.04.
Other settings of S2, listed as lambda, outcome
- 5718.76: 96.78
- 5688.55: 98.26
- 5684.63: 93.7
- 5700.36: 94.18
